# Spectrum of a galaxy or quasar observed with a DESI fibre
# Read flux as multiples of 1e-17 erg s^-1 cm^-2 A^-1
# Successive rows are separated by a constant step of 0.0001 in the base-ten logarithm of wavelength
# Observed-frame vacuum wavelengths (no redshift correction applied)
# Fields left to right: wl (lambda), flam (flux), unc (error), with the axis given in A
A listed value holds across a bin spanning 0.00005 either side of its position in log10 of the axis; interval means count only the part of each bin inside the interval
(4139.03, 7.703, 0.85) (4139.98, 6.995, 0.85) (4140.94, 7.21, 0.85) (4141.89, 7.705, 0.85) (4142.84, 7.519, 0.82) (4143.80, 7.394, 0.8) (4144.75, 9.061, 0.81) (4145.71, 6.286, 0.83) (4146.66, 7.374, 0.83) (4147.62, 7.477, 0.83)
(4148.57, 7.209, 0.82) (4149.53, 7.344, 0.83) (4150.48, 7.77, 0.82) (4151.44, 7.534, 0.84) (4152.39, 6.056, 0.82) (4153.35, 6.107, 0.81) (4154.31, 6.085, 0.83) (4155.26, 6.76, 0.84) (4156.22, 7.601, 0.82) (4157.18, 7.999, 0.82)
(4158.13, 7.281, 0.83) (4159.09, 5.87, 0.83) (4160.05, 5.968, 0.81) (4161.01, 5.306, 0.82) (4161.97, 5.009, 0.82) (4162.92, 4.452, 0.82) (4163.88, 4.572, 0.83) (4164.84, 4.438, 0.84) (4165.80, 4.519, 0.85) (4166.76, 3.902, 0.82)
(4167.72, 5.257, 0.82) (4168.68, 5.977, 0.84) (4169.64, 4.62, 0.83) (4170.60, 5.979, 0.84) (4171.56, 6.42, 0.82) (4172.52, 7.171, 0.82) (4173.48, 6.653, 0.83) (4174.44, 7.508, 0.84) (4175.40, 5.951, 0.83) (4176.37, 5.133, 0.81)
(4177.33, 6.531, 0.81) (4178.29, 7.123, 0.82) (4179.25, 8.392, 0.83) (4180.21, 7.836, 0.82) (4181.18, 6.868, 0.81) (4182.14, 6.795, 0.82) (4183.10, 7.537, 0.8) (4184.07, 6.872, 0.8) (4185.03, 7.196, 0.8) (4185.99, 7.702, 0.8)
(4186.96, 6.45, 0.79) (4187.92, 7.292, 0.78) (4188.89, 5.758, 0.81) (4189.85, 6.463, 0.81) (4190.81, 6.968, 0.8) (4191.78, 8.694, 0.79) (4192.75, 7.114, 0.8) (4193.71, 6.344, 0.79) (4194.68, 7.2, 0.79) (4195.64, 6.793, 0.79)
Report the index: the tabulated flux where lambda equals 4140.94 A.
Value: 7.21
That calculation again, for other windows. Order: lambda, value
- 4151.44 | 7.534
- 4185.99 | 7.702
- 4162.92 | 4.452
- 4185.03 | 7.196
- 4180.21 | 7.836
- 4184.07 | 6.872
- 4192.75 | 7.114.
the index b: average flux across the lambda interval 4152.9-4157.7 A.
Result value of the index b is 6.93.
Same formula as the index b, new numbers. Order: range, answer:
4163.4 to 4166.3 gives 4.5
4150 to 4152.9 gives 7.12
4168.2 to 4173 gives 6.04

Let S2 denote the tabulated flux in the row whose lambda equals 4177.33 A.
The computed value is 6.531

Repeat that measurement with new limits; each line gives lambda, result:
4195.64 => 6.793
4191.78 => 8.694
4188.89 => 5.758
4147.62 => 7.477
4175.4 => 5.951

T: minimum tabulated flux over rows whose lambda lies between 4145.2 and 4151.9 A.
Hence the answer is 6.286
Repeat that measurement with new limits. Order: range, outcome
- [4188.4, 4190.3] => 5.758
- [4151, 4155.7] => 6.056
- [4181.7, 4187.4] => 6.45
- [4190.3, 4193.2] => 6.968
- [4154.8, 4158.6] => 6.76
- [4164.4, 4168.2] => 3.902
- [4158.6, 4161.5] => 5.306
